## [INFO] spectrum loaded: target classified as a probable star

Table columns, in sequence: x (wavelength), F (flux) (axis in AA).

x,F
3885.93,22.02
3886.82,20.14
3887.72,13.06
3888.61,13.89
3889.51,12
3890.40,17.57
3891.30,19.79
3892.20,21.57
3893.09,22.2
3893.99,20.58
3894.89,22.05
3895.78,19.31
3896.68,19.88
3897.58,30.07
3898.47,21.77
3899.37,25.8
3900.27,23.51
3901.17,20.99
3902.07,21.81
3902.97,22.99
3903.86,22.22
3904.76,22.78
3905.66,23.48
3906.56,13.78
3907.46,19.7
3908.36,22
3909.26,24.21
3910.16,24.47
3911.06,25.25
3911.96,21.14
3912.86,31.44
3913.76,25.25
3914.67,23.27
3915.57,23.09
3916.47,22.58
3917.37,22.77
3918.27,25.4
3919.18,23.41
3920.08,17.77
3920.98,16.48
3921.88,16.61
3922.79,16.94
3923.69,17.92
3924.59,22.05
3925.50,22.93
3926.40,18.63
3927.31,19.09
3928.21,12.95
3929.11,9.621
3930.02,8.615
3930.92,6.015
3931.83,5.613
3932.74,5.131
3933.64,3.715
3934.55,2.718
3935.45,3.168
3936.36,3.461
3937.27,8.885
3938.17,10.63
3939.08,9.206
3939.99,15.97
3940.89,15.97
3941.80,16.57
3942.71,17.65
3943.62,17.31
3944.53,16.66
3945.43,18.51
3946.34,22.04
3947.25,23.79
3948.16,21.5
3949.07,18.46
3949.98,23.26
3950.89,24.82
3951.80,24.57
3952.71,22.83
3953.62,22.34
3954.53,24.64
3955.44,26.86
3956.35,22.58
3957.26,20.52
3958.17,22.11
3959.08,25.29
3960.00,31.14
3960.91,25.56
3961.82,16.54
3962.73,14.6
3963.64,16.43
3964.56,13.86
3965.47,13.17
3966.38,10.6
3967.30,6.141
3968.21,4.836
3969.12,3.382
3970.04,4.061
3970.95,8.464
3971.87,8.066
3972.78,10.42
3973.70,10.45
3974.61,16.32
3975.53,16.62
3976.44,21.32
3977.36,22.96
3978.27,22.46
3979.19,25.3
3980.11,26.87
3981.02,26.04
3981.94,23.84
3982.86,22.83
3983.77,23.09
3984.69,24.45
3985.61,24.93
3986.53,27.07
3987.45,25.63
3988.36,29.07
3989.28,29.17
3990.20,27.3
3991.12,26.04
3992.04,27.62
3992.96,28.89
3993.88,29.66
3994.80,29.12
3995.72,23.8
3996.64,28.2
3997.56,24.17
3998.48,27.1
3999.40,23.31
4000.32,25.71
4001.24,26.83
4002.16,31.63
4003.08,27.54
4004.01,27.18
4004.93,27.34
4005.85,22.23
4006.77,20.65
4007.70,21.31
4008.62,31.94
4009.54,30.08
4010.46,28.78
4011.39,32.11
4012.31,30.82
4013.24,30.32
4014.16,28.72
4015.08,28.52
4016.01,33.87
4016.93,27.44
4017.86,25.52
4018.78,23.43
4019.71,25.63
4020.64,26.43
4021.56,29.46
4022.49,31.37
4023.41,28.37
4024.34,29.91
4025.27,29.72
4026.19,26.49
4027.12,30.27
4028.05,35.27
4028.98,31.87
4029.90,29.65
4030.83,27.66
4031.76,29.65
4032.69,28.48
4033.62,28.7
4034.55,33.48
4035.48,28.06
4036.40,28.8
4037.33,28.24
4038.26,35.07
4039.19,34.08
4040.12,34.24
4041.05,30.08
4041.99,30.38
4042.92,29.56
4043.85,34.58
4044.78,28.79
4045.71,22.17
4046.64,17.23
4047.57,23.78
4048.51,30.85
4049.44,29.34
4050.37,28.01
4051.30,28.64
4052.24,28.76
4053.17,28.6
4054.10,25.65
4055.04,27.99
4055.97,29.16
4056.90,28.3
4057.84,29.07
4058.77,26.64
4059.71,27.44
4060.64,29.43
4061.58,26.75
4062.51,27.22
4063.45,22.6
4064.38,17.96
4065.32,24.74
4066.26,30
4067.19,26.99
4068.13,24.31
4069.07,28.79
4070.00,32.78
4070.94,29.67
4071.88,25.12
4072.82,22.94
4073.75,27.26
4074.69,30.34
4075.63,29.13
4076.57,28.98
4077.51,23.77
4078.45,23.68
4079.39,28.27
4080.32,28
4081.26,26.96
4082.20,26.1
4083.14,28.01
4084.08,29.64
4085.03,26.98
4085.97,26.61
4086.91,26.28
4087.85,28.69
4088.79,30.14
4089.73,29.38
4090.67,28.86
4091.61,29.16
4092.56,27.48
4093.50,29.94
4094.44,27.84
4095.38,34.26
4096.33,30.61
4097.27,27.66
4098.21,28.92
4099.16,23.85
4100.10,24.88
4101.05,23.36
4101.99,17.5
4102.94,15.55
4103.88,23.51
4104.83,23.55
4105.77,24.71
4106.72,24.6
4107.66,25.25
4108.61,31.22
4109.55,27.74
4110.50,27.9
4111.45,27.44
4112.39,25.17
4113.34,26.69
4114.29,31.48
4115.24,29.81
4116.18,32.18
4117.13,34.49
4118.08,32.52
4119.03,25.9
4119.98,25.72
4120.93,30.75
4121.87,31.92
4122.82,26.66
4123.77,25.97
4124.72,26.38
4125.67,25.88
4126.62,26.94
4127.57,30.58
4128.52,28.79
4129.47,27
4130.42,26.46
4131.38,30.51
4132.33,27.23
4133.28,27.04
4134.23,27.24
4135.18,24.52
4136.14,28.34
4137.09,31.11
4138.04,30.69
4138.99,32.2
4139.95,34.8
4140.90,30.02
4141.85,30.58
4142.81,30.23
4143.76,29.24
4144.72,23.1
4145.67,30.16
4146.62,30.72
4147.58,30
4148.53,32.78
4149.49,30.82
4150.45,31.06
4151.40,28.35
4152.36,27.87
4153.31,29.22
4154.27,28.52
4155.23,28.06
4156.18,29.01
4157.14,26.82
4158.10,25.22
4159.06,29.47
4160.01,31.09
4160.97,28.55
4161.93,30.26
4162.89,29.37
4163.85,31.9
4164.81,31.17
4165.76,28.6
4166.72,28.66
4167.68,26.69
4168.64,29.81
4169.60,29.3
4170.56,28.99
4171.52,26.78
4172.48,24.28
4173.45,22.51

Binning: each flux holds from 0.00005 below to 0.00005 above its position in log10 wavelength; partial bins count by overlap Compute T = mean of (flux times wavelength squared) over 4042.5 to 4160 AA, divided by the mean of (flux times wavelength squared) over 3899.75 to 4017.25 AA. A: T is 1.44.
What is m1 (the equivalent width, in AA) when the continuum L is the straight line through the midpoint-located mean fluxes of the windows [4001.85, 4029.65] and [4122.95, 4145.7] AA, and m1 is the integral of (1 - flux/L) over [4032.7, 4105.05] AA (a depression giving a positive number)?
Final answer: 2.4 AA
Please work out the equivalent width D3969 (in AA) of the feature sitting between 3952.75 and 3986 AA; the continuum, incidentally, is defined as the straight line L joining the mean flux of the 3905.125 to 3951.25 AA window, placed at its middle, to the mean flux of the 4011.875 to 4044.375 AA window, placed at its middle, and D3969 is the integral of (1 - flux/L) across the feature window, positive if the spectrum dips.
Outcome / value 6.0 AA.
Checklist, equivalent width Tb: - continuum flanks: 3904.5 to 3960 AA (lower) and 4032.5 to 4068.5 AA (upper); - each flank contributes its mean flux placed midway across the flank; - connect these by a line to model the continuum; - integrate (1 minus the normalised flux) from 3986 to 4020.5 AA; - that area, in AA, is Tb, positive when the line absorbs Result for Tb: -4.6 AA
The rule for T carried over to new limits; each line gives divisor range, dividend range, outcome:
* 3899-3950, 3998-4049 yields 1.69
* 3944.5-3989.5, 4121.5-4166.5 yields 1.60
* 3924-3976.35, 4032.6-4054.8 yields 1.99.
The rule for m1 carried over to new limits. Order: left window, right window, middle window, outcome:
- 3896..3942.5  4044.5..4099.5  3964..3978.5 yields 6.32 AA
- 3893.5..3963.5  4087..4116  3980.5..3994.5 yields -2.95 AA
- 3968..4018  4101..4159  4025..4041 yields -3.45 AA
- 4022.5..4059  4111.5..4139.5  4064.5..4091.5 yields 1.34 AA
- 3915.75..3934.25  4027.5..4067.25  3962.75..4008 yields 2.15 AA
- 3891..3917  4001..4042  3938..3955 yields 3.78 AA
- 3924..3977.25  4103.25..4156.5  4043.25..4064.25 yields -3.88 AA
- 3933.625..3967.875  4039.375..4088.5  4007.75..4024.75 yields -4.14 AA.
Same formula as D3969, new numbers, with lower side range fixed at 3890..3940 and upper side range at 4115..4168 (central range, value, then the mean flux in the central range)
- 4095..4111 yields 1.0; 25.5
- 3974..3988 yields -1.2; 23.2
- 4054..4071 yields -1.2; 27.1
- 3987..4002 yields -3.4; 27.1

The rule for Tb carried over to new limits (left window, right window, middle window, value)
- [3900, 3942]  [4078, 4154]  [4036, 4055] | -3.7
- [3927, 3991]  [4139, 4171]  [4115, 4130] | -0.8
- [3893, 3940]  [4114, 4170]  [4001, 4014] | -3.0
